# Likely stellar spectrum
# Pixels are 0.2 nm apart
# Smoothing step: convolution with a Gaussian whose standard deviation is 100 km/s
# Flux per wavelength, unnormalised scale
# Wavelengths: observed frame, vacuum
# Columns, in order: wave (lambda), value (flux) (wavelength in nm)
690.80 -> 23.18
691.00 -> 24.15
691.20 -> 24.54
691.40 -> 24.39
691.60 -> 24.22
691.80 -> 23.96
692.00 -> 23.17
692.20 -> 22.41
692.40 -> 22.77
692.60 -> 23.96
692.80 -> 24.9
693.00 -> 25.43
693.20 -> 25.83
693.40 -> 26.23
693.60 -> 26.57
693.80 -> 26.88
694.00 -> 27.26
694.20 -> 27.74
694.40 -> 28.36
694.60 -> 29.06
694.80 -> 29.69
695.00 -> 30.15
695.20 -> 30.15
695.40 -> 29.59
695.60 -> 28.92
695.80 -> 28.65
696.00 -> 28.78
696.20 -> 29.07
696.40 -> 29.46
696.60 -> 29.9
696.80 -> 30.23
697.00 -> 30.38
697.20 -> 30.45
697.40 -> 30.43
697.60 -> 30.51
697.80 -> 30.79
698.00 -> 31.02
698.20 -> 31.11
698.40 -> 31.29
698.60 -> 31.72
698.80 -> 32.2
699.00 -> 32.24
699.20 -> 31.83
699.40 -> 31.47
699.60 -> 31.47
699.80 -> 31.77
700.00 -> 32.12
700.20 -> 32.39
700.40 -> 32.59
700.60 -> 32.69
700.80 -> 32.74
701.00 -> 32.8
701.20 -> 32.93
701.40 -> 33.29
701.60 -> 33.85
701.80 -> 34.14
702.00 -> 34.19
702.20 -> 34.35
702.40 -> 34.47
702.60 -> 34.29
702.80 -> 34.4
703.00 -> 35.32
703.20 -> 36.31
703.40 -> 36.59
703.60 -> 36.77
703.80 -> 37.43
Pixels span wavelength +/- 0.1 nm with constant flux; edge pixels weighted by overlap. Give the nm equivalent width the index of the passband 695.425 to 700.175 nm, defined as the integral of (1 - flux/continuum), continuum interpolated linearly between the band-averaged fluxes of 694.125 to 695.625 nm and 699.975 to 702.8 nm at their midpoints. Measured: 0.07 nm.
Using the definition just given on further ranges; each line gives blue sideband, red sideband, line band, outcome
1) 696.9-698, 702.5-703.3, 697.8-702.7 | 0.043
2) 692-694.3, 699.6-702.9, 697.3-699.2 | -0.060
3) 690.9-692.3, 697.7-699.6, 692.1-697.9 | -0.111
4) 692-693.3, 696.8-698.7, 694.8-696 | -0.075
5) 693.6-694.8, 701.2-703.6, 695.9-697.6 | 0.008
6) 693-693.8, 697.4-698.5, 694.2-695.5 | -0.078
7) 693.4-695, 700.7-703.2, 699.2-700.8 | 0.019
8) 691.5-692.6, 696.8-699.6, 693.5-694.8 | -0.088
